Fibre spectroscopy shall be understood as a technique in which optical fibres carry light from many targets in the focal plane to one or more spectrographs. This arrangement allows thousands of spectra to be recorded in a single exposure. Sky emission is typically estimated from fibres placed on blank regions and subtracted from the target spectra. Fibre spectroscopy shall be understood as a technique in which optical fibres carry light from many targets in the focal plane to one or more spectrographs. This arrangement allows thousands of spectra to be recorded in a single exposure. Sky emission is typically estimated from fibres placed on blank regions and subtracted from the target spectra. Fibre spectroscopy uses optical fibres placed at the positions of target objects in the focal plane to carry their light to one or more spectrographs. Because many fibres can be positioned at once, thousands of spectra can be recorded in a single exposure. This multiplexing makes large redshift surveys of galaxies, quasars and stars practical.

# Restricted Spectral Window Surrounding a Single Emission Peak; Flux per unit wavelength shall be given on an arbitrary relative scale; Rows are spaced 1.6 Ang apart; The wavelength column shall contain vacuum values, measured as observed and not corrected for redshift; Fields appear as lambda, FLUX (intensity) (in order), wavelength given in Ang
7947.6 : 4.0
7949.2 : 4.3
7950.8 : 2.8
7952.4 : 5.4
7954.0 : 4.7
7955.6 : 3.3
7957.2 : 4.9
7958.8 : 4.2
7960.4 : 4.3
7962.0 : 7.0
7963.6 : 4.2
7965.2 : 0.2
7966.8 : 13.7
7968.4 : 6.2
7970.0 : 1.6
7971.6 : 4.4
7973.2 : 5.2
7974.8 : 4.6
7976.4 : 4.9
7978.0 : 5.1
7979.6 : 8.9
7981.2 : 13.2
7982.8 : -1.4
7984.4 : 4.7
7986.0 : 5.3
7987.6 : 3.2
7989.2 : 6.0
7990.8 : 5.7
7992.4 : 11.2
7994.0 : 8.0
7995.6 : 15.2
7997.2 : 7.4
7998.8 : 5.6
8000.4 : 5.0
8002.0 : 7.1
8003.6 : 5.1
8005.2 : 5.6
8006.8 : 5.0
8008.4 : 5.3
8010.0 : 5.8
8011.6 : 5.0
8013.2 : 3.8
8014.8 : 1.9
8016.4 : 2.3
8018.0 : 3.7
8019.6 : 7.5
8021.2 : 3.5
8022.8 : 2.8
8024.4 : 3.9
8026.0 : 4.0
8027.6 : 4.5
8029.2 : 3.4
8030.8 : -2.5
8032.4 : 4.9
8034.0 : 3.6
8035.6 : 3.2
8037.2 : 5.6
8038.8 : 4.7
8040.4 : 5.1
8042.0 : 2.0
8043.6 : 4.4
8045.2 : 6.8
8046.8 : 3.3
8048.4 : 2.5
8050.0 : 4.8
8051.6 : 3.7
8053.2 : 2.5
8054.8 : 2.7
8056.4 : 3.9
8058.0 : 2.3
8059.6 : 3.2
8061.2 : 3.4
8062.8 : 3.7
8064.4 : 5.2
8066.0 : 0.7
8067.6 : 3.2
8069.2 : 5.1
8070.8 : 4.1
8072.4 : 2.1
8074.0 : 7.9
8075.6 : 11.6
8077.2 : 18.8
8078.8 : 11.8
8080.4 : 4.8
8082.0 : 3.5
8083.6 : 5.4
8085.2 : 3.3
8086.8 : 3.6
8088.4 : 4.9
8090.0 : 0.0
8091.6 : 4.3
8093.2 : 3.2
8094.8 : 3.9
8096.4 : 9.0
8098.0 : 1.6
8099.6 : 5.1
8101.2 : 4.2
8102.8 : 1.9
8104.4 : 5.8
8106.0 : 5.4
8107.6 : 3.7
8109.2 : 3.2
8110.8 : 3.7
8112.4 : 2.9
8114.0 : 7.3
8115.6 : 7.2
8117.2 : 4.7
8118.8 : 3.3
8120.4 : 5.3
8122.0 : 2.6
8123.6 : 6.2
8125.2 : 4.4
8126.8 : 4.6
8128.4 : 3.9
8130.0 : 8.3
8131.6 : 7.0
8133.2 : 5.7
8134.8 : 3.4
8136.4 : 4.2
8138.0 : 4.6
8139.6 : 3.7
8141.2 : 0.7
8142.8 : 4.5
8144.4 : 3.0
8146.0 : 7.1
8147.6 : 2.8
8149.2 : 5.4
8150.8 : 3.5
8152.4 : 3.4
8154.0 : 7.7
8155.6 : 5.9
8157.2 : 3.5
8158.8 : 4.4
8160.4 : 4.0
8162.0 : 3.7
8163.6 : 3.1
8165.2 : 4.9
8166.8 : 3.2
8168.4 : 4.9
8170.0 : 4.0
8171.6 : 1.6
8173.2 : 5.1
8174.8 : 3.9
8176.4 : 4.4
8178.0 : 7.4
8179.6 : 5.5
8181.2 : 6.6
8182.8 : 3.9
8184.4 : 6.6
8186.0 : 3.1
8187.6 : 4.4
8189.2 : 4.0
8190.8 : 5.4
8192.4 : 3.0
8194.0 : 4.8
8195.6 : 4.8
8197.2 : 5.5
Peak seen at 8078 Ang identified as H-gamma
